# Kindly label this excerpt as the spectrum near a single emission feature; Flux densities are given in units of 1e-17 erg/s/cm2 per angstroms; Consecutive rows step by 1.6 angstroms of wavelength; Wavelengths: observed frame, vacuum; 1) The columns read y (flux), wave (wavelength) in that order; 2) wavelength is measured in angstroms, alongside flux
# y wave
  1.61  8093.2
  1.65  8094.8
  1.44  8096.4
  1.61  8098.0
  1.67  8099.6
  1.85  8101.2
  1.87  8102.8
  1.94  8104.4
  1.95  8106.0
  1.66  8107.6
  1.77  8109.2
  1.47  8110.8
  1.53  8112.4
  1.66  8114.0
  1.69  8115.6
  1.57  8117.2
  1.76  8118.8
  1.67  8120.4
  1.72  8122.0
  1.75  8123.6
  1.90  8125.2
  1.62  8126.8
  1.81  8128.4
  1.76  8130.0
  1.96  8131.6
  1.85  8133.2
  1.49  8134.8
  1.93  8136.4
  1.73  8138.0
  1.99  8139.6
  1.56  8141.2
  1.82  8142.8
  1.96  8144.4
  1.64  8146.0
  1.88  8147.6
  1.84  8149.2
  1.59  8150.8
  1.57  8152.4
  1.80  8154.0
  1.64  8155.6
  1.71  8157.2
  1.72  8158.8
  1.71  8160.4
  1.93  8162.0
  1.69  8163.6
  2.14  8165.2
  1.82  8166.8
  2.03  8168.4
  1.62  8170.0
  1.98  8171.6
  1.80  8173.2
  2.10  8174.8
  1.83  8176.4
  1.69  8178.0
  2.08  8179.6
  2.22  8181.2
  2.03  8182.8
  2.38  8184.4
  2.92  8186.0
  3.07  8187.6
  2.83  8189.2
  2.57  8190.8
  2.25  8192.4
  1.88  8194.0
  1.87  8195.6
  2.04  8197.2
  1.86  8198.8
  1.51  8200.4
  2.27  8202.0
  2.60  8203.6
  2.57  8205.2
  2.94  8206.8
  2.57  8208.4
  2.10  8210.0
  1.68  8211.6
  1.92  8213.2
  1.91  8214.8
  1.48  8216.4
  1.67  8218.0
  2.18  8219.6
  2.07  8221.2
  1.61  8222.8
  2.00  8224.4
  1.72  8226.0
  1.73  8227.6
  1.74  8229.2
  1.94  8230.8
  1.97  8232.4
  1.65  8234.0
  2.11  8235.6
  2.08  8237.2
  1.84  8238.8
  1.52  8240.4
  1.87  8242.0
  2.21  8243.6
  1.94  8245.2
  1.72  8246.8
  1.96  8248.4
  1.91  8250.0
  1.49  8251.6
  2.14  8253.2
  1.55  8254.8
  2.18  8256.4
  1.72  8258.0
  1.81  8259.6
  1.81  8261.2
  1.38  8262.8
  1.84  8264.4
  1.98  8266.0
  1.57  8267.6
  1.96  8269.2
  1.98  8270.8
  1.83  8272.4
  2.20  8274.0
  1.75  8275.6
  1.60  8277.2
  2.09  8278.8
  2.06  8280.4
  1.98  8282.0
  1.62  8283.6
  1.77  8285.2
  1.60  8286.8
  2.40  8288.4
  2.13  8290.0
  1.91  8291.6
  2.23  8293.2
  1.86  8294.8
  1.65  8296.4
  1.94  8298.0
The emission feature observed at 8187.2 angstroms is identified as [S II]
